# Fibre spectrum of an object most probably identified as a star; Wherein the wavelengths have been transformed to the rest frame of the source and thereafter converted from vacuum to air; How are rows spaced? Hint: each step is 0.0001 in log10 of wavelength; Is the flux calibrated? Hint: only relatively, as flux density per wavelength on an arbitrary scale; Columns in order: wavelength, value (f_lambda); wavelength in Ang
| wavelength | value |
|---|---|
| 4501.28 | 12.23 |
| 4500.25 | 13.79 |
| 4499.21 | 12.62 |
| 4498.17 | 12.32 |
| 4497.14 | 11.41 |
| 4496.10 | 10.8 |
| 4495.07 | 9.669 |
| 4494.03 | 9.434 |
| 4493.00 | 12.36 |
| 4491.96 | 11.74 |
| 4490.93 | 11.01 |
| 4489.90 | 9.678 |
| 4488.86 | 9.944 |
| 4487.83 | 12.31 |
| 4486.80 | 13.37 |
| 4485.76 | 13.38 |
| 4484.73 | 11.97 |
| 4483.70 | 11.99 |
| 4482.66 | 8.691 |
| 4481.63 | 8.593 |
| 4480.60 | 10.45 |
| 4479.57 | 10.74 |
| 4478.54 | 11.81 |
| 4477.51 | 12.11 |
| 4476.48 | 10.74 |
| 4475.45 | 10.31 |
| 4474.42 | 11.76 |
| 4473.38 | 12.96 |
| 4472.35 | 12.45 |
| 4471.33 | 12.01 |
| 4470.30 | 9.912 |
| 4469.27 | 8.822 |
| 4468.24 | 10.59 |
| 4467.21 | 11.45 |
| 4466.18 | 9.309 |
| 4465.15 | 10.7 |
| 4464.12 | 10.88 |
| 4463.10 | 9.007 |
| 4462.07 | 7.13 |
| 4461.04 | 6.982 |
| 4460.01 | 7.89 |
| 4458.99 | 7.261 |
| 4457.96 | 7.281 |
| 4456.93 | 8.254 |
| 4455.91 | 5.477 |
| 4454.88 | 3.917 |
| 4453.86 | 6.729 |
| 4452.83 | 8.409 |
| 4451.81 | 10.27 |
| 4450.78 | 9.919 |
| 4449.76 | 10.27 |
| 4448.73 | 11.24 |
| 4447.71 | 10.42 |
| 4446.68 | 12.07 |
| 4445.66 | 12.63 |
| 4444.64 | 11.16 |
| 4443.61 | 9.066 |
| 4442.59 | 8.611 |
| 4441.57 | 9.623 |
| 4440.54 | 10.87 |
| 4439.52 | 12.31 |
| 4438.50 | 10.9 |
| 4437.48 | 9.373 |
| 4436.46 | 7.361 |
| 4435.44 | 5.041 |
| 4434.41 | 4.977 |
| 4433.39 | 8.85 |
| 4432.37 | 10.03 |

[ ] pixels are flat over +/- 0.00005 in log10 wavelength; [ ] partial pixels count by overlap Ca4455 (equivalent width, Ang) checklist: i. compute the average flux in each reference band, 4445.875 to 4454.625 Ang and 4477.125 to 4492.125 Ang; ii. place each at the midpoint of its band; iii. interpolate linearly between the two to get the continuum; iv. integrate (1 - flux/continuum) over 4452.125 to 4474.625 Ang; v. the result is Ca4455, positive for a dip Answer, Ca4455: 2.95 Ang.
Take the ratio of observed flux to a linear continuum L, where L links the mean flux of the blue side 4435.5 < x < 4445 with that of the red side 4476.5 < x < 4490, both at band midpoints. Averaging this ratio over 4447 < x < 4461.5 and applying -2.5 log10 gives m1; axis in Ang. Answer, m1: 0.228 mag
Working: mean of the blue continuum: 9.67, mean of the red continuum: 11.2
